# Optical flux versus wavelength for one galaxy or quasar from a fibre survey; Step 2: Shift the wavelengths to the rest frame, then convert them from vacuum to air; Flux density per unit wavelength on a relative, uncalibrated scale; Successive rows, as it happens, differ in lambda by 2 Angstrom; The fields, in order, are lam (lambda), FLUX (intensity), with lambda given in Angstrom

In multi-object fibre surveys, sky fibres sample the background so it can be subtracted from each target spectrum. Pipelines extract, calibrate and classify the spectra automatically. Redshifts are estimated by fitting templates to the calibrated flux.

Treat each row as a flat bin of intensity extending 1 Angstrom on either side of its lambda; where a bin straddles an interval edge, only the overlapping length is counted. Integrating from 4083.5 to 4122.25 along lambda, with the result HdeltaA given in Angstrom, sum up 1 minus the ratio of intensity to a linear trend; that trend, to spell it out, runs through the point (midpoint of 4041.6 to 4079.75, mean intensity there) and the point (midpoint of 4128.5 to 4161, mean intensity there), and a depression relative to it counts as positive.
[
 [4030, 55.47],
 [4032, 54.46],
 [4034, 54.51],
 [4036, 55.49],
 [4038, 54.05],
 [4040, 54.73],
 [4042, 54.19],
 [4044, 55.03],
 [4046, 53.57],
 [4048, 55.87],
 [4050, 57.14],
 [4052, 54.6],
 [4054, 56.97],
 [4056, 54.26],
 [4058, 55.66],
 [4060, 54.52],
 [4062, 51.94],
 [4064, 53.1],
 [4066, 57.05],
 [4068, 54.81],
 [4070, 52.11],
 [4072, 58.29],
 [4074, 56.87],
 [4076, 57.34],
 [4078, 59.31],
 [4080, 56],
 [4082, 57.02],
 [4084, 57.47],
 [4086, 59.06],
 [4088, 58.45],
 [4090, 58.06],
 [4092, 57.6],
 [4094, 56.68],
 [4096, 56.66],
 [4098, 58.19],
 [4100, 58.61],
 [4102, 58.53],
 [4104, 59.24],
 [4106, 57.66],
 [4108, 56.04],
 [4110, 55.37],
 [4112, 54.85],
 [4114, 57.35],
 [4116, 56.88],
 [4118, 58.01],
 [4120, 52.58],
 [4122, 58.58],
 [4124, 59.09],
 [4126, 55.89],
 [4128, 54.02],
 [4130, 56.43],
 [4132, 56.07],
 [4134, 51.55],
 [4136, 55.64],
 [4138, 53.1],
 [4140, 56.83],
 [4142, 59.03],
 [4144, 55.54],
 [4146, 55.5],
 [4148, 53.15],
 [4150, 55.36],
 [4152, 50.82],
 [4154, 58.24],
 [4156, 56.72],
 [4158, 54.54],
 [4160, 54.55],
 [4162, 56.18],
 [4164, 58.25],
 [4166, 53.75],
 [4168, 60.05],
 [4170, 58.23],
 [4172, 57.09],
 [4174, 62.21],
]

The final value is -1.4 Angstrom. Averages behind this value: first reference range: 55.4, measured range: 57.3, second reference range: 55.2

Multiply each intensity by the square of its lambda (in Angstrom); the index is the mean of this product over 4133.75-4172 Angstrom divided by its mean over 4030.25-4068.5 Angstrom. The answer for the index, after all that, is 1.07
